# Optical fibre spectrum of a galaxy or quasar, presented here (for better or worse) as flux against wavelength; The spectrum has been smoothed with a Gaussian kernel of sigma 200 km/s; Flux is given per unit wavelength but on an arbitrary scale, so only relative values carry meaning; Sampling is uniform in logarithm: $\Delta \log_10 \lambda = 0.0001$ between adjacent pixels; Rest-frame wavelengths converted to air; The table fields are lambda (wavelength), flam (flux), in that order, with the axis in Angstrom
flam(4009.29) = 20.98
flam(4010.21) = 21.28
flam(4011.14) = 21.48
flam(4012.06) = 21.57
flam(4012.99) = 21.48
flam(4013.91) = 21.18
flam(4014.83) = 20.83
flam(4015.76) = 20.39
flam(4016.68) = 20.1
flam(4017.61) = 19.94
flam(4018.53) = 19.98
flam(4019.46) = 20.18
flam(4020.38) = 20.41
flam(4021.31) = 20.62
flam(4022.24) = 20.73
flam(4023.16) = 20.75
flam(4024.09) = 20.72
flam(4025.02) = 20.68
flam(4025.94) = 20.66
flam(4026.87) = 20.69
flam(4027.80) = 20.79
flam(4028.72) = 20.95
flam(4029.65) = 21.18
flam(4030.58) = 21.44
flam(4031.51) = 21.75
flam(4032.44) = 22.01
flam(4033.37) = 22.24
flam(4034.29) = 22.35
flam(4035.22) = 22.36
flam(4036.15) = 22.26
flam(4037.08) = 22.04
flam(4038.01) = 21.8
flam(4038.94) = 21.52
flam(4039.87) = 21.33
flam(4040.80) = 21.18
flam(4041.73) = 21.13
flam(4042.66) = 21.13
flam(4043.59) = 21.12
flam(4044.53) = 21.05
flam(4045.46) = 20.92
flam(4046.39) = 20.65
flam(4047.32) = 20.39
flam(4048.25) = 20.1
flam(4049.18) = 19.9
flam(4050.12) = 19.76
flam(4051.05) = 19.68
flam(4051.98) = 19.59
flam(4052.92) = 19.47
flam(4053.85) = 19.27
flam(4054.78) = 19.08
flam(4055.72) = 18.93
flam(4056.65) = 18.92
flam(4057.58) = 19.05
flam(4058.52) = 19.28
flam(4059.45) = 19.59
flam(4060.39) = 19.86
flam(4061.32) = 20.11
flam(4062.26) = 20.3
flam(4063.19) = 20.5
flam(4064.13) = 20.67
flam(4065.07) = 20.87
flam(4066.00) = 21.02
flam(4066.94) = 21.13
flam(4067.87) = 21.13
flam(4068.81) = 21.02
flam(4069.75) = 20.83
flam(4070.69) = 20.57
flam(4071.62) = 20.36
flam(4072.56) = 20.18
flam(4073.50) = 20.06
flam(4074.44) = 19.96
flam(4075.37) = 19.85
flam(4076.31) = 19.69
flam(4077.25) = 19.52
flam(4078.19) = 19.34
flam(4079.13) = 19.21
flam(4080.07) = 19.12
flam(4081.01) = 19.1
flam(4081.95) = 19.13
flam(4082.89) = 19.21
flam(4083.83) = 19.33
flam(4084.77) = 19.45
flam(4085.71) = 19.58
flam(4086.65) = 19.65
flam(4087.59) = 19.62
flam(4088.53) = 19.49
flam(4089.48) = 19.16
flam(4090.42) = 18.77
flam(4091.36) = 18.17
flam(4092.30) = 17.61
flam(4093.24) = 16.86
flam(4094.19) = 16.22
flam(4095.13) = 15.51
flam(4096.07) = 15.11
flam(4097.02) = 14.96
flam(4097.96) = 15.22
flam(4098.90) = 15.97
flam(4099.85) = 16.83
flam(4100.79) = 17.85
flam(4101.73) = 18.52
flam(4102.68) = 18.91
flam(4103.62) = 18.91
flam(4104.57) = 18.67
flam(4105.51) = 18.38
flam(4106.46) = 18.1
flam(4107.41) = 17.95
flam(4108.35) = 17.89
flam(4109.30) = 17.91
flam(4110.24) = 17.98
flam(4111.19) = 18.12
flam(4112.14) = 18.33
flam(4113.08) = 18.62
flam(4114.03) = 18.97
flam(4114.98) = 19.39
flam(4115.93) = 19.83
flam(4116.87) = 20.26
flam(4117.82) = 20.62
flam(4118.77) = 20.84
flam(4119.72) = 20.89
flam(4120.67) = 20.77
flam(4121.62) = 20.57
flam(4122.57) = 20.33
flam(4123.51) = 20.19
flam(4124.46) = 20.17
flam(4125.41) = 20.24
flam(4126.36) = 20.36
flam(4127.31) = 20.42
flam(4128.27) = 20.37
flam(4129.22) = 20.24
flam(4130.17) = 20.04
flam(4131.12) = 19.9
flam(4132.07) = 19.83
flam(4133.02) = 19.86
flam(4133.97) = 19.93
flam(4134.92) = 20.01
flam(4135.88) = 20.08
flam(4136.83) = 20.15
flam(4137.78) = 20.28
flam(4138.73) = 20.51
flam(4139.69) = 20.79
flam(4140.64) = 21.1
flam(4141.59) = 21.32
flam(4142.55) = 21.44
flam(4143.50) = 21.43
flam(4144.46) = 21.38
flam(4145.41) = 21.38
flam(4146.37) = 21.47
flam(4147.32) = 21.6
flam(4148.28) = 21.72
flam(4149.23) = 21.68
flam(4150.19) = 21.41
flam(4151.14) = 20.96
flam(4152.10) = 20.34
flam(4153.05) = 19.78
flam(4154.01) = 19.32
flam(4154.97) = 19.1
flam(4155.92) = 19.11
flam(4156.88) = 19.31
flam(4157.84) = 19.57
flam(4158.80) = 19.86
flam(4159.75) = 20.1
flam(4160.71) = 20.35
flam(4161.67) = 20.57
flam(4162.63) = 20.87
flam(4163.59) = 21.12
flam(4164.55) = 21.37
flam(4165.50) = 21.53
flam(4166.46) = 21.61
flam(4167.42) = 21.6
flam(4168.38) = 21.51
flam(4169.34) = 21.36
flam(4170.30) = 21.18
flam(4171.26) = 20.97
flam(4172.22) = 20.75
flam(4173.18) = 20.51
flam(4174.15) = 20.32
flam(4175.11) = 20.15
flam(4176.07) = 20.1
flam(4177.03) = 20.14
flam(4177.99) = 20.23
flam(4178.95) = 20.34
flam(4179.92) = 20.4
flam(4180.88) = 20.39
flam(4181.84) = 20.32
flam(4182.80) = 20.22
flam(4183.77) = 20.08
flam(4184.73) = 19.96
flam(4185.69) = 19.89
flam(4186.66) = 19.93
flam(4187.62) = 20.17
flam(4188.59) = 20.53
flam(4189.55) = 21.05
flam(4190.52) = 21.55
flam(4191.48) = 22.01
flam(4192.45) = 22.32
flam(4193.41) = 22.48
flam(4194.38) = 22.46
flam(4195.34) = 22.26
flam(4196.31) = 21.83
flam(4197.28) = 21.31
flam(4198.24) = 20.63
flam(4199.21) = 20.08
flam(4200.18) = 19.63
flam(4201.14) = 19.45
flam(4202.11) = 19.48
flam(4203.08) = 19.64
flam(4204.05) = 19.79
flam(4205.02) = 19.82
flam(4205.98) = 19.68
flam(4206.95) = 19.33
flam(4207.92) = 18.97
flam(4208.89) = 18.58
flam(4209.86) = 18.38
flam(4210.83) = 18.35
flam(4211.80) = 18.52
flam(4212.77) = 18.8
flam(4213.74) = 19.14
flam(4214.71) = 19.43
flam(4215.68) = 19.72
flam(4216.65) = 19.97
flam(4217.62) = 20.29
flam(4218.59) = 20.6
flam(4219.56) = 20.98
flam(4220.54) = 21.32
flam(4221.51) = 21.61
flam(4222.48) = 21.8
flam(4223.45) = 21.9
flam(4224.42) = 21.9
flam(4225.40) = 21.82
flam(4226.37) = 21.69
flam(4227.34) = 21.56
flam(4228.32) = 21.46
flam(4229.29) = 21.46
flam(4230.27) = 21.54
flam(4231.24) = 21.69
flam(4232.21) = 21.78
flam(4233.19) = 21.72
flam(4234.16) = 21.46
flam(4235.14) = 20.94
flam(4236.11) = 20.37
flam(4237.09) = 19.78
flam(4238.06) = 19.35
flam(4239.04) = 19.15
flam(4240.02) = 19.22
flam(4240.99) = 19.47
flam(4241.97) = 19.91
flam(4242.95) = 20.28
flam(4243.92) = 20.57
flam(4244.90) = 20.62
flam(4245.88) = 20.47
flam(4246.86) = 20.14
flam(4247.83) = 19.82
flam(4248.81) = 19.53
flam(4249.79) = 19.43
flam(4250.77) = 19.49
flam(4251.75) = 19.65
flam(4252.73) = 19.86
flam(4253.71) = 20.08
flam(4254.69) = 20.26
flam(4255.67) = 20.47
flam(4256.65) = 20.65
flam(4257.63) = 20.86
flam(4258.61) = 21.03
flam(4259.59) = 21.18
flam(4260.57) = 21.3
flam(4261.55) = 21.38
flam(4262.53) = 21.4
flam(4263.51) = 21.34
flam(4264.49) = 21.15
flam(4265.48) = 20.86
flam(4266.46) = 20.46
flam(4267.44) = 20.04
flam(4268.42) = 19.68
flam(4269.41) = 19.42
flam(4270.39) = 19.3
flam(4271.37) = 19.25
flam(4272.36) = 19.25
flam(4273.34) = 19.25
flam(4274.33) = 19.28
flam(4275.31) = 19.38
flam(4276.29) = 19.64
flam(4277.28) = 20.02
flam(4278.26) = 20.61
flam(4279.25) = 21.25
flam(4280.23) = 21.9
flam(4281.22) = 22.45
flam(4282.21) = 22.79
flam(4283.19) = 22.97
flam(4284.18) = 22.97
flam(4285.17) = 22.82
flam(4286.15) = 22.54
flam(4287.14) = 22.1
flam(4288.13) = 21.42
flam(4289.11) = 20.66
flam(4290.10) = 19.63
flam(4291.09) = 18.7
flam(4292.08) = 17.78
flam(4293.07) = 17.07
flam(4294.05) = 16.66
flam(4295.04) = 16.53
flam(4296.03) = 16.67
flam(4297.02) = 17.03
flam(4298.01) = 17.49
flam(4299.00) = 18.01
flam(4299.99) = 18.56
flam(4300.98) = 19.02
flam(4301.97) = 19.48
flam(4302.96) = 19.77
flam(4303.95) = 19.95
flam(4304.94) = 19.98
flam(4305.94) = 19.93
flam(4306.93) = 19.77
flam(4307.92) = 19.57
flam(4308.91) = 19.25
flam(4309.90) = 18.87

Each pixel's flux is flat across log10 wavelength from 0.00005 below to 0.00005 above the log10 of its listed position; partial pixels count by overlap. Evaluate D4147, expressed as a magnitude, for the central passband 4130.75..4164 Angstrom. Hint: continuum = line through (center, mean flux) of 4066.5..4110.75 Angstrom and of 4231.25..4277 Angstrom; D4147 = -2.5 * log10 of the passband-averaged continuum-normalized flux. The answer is -0.07 mag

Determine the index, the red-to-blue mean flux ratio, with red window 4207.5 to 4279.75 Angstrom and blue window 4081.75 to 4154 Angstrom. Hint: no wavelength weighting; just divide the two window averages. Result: 1.05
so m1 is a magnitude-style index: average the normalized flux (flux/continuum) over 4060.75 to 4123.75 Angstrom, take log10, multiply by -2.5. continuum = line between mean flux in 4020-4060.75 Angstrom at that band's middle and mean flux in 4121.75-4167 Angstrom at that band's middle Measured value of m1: 0.08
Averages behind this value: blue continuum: 20.7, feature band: 19.1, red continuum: 20.5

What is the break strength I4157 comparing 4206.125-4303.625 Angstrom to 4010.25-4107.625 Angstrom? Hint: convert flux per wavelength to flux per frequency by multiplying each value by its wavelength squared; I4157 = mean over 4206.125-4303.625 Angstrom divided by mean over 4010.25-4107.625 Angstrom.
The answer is 1.1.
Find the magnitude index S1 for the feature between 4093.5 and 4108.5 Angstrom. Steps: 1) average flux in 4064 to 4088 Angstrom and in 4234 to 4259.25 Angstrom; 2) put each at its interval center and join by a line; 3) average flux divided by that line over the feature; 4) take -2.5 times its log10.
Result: 0.17 mag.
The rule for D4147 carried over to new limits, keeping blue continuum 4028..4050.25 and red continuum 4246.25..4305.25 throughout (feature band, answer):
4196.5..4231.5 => 0.00 mag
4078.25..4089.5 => 0.09 mag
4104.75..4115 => 0.15 mag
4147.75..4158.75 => 0.03 mag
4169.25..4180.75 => 0.00 mag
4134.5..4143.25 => 0.01 mag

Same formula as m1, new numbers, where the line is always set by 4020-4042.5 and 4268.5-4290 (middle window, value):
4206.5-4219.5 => 0.091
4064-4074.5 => 0.030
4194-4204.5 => 0.023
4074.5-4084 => 0.099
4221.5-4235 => -0.035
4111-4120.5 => 0.080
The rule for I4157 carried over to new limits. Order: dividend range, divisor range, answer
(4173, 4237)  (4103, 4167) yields 1.06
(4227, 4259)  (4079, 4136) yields 1.15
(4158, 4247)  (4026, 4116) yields 1.12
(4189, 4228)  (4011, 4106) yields 1.11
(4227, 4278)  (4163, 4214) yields 1.03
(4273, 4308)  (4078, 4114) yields 1.20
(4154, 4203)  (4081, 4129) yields 1.14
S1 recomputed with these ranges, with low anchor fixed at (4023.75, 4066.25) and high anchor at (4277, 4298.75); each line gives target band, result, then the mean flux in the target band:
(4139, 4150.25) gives -0.05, 21.4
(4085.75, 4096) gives 0.14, 18.1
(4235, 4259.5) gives 0.01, 20.1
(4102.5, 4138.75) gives 0.05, 19.6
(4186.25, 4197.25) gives -0.06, 21.5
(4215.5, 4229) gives -0.05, 21.2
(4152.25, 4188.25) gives 0.00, 20.4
